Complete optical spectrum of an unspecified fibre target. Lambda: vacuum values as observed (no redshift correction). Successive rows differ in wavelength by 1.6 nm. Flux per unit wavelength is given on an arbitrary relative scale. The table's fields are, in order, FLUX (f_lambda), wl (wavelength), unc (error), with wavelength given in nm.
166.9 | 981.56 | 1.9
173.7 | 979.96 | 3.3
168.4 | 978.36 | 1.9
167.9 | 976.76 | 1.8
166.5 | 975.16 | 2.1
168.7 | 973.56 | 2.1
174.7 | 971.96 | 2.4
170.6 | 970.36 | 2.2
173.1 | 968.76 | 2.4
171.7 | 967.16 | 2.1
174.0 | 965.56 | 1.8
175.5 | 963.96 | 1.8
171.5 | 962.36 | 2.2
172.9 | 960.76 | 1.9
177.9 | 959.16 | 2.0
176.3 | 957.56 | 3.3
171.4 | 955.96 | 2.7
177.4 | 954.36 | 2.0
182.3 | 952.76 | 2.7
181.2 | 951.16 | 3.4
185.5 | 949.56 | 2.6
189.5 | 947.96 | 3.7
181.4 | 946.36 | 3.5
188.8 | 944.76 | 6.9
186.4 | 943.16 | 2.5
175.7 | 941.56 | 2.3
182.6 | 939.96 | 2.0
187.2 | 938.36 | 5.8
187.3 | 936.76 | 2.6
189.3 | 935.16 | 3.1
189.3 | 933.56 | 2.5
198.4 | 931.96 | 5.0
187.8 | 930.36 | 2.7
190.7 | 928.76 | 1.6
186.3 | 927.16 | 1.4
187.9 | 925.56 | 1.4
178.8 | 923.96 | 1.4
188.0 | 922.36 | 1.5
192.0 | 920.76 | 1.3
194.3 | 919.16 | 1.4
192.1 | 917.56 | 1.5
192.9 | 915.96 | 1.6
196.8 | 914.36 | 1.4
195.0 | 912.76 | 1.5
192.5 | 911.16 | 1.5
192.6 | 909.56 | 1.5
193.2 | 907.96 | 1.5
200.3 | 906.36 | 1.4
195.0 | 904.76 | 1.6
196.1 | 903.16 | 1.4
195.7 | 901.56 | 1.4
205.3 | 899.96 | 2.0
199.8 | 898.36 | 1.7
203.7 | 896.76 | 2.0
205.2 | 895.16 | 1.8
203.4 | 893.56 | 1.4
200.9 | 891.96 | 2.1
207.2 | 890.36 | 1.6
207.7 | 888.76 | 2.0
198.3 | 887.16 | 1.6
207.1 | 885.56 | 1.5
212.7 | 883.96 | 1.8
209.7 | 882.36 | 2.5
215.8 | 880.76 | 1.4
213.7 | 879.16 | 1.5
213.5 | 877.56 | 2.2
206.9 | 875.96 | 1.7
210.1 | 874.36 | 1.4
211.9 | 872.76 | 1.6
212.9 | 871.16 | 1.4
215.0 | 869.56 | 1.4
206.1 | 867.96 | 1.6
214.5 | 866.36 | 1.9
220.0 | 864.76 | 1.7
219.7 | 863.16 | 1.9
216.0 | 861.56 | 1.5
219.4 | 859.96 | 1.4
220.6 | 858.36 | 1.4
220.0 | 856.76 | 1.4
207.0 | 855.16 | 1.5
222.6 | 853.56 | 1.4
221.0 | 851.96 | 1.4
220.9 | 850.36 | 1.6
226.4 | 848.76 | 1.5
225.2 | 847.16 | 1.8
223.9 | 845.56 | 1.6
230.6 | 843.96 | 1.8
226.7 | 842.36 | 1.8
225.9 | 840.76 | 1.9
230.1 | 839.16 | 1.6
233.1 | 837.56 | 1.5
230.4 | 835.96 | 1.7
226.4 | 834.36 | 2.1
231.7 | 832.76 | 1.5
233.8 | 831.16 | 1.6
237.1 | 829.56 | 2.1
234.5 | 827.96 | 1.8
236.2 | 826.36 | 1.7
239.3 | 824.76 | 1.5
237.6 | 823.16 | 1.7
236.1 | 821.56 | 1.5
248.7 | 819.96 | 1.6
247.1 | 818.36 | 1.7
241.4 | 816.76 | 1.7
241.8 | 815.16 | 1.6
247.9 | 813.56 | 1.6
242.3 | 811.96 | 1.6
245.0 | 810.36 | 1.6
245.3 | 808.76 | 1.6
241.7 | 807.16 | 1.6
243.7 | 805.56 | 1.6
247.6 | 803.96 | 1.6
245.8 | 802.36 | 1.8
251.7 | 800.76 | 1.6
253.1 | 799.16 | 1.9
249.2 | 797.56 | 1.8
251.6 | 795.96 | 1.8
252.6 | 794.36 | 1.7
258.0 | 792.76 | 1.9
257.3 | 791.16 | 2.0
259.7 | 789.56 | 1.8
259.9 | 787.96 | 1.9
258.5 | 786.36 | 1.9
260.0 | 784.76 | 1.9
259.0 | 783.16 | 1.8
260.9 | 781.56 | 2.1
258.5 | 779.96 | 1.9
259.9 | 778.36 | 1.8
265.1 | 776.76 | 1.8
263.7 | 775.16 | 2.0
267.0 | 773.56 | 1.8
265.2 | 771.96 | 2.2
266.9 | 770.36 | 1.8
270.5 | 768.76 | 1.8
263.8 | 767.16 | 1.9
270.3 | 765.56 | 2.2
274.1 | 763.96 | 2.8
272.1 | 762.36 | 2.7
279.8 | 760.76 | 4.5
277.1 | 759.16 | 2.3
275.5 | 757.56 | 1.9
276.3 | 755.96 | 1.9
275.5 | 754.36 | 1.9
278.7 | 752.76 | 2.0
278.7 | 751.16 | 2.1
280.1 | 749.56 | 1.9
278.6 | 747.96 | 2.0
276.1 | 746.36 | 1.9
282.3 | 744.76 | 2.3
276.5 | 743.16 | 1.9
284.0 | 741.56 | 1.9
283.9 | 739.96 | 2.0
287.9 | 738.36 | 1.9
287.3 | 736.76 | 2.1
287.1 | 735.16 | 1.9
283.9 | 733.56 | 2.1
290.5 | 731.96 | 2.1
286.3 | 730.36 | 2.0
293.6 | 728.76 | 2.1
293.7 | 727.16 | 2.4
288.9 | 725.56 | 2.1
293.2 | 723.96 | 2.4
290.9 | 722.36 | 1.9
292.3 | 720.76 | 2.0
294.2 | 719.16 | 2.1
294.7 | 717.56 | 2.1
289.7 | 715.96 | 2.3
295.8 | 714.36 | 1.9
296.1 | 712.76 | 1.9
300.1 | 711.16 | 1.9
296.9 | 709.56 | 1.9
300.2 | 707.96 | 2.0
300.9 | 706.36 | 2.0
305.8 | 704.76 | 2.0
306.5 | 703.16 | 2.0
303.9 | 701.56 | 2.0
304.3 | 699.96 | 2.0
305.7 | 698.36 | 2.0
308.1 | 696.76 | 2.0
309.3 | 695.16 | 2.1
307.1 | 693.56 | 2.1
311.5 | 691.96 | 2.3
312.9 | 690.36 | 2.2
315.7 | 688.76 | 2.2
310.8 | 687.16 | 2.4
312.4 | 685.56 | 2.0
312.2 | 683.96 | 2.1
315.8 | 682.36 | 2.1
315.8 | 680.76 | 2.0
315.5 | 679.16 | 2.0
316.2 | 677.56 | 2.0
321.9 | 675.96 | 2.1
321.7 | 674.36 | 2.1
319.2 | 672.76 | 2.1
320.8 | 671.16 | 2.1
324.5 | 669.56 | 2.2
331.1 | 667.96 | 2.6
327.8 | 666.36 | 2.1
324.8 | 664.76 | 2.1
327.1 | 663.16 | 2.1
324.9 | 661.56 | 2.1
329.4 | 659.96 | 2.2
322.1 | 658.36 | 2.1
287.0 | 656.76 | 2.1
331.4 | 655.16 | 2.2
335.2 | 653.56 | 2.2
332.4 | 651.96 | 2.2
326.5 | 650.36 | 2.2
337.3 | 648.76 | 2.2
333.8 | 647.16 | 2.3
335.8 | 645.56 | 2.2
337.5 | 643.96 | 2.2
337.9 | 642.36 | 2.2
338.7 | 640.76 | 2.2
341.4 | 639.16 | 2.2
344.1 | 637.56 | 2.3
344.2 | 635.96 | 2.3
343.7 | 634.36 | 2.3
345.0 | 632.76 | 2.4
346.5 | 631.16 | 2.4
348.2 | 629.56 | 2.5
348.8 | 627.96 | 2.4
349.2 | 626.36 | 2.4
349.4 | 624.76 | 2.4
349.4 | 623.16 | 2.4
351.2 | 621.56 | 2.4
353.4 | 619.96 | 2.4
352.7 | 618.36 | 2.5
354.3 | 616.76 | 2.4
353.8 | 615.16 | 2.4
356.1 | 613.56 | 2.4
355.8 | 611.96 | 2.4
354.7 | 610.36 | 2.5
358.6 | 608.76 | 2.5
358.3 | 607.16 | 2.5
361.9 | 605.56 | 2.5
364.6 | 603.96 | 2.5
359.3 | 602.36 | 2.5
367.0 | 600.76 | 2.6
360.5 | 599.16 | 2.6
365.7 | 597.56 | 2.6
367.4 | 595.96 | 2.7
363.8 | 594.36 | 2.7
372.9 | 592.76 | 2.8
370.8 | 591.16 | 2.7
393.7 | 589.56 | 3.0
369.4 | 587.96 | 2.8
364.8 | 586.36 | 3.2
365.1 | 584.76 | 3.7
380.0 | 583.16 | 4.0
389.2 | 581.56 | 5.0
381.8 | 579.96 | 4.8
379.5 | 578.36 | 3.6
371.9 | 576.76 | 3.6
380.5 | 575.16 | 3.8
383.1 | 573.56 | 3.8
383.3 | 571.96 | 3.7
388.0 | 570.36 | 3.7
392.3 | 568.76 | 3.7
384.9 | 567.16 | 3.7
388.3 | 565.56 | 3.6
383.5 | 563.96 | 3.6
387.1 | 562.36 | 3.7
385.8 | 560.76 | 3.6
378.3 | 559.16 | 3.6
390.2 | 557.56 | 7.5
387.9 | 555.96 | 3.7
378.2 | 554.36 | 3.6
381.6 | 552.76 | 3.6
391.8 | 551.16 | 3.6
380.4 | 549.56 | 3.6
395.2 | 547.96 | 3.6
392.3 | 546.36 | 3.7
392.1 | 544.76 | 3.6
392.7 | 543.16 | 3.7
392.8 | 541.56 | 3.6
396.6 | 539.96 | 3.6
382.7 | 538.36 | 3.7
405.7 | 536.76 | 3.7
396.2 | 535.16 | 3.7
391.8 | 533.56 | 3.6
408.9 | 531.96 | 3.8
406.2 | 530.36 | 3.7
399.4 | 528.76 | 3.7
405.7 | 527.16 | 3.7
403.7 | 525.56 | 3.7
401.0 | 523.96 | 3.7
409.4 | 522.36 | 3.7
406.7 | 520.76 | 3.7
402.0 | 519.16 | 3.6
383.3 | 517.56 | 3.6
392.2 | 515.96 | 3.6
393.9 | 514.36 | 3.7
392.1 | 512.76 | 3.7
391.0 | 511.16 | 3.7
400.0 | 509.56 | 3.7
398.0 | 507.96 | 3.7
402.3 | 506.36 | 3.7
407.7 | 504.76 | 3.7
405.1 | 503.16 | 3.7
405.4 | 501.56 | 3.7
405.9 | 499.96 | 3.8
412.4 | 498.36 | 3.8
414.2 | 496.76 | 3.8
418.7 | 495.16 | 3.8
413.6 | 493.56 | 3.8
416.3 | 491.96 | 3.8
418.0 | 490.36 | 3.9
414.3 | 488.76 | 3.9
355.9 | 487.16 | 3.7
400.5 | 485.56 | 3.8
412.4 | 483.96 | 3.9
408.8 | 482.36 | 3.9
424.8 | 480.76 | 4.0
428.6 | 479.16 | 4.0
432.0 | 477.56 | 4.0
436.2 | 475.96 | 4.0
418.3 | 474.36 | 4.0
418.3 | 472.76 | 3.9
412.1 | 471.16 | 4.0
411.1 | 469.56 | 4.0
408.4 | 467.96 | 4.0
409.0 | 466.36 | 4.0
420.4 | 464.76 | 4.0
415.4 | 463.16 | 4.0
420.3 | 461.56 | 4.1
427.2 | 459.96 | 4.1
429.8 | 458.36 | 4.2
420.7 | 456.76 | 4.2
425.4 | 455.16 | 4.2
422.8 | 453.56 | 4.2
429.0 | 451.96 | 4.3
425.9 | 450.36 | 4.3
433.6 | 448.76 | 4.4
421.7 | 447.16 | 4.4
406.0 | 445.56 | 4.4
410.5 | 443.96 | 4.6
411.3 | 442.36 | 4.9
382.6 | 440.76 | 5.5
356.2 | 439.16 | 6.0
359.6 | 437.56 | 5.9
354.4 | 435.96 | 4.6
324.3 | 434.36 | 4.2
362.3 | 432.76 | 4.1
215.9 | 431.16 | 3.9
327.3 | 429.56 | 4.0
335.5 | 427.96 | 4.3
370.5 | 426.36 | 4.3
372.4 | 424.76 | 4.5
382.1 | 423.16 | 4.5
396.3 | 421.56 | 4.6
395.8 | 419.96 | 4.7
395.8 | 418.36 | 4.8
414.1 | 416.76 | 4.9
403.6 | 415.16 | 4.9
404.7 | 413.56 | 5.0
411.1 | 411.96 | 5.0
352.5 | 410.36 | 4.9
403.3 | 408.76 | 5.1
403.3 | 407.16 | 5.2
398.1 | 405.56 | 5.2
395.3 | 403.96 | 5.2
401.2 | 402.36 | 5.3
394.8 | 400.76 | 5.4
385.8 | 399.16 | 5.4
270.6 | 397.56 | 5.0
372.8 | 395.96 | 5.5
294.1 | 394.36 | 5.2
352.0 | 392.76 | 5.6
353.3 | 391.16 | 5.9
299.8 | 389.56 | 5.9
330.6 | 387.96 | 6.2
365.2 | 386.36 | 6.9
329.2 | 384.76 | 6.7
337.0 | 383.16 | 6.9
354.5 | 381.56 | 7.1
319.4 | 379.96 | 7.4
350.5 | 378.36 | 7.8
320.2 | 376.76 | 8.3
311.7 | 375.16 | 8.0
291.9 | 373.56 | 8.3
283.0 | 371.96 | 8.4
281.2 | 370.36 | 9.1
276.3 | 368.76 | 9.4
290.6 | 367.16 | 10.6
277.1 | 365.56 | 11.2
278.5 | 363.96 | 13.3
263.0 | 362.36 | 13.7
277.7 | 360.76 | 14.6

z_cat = 0.001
